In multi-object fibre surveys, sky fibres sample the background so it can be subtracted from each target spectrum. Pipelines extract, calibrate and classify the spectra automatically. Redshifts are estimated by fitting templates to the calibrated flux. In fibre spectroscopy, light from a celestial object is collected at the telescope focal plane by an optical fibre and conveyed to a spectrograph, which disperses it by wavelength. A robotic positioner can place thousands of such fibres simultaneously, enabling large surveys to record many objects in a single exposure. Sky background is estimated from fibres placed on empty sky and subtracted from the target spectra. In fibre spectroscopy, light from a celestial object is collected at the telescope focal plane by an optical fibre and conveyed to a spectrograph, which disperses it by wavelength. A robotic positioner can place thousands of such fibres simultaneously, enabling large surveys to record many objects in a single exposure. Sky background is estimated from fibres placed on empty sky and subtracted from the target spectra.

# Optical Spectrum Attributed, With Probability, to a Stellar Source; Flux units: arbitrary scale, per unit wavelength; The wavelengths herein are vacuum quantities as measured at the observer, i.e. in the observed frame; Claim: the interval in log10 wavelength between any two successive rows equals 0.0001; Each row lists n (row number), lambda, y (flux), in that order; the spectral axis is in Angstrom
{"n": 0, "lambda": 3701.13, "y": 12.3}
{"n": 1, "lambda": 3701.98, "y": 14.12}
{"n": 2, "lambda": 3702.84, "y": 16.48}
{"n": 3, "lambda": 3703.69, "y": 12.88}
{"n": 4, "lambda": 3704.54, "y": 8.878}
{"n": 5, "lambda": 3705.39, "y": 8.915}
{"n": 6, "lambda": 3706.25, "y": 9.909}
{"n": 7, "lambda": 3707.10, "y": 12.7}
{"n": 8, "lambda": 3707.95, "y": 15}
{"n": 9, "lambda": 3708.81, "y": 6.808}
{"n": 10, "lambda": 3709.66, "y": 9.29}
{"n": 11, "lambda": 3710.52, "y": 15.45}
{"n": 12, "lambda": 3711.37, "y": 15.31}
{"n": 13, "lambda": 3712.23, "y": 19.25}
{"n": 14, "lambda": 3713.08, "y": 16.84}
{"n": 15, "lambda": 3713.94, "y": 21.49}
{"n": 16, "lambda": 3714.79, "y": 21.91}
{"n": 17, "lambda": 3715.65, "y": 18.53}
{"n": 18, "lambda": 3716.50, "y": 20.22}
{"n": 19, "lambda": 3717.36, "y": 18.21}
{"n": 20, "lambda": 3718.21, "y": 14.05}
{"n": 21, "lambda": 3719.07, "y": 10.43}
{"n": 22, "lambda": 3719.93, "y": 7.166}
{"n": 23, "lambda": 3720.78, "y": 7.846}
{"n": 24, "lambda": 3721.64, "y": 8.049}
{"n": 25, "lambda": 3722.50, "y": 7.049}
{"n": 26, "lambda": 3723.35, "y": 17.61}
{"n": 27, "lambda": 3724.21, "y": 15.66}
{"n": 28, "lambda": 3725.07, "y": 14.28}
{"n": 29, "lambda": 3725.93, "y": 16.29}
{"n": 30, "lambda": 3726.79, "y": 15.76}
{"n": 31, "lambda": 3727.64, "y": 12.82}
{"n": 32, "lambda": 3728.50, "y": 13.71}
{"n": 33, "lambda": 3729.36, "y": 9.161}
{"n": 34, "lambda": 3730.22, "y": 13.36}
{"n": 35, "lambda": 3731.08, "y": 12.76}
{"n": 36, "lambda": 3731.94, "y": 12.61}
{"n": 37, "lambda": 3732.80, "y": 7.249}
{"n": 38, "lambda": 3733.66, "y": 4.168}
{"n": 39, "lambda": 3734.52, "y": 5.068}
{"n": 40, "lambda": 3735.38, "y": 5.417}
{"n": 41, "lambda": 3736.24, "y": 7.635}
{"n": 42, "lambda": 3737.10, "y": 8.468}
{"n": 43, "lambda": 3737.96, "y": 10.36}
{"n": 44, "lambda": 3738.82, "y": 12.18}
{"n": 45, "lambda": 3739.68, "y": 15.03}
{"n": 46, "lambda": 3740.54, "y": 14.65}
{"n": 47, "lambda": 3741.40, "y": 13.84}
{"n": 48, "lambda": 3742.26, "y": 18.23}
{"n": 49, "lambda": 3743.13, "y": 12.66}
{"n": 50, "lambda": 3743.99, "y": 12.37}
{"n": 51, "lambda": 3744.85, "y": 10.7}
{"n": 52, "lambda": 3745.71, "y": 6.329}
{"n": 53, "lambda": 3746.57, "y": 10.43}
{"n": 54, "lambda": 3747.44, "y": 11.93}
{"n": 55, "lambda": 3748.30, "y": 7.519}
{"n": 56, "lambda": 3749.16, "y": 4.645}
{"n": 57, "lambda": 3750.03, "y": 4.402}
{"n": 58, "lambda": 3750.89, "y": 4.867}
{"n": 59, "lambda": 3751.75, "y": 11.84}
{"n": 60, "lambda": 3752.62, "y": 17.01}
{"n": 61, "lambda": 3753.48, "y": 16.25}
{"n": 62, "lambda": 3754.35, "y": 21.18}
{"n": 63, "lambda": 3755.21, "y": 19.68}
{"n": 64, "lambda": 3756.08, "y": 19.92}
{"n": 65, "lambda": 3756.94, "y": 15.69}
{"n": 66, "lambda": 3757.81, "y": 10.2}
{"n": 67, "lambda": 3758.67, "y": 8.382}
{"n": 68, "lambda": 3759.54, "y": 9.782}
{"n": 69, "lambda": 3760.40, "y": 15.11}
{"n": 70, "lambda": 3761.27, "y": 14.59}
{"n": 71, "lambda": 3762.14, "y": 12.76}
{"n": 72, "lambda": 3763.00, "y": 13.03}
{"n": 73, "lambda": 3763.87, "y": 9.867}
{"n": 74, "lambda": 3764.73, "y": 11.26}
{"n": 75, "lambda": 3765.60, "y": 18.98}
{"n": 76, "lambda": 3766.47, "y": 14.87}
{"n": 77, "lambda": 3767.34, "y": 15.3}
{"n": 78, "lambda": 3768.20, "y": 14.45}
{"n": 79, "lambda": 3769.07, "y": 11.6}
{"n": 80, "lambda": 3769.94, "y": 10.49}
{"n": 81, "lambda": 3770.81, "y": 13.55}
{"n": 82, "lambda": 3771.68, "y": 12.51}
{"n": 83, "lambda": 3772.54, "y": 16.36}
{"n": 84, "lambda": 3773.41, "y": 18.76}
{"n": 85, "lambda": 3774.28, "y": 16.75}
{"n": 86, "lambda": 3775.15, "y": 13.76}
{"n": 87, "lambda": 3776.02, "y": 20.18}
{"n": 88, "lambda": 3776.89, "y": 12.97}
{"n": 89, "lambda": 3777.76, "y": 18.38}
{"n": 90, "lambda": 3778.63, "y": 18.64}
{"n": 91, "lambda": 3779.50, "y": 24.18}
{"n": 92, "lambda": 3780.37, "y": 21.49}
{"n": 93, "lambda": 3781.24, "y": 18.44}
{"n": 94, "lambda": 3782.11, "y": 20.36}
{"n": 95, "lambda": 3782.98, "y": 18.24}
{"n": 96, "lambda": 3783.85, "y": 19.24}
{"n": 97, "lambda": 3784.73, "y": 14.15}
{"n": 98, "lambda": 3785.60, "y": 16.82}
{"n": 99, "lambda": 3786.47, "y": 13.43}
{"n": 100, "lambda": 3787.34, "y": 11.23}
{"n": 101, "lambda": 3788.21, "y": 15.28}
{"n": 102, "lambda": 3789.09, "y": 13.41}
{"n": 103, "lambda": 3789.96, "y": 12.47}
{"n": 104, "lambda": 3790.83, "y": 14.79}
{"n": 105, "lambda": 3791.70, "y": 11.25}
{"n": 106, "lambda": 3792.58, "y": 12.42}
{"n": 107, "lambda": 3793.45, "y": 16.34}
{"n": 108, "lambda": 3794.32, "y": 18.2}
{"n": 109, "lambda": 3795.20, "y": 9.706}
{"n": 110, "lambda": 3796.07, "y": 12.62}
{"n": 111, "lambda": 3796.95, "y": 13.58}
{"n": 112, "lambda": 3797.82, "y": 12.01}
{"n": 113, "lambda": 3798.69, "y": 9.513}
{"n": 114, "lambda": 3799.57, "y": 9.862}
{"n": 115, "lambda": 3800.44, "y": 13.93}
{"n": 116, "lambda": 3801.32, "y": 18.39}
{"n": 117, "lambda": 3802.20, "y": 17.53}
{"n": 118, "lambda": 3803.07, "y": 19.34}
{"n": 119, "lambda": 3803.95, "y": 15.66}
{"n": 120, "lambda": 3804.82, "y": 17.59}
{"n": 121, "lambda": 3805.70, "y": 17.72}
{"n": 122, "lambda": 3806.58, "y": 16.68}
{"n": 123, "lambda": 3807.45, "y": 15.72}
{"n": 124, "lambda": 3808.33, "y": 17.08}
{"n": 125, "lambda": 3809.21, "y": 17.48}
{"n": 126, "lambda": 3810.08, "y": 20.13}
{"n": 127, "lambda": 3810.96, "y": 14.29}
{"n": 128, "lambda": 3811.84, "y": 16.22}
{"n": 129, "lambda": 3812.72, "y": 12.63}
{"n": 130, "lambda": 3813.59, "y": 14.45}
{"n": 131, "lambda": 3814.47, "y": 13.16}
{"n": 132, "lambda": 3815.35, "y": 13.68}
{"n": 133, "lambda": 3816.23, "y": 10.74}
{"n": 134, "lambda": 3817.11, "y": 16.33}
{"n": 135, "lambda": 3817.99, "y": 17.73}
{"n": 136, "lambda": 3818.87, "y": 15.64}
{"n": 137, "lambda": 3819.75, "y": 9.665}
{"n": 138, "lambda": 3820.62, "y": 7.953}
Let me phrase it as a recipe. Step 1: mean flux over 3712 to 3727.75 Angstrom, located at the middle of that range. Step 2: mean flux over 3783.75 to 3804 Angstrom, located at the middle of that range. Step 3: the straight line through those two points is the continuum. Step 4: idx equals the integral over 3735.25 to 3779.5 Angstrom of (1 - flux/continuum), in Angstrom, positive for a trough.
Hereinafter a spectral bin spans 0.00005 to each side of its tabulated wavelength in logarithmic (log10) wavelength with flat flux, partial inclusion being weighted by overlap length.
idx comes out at 3.84 Angstrom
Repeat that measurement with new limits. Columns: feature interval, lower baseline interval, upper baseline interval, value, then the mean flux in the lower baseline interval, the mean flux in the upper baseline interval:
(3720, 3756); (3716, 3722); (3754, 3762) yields 5.4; 12.4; 14.8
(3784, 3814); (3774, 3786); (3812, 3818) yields 1.7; 18.1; 13.9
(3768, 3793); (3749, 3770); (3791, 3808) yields -3.2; 13.2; 14.7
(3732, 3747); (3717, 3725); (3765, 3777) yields 3.1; 11.8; 15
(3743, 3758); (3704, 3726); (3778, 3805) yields 2.5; 13.7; 15.5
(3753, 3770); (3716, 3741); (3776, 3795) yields 0.0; 11.7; 16.3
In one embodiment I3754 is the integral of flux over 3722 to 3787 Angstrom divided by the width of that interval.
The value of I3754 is 13.5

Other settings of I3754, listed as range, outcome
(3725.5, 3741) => 10.9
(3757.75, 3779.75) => 14.5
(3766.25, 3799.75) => 15.1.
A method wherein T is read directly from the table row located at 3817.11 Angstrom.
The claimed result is 16.33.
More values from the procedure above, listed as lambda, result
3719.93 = 7.166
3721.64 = 8.049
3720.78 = 7.846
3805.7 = 17.72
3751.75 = 11.84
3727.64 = 12.82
